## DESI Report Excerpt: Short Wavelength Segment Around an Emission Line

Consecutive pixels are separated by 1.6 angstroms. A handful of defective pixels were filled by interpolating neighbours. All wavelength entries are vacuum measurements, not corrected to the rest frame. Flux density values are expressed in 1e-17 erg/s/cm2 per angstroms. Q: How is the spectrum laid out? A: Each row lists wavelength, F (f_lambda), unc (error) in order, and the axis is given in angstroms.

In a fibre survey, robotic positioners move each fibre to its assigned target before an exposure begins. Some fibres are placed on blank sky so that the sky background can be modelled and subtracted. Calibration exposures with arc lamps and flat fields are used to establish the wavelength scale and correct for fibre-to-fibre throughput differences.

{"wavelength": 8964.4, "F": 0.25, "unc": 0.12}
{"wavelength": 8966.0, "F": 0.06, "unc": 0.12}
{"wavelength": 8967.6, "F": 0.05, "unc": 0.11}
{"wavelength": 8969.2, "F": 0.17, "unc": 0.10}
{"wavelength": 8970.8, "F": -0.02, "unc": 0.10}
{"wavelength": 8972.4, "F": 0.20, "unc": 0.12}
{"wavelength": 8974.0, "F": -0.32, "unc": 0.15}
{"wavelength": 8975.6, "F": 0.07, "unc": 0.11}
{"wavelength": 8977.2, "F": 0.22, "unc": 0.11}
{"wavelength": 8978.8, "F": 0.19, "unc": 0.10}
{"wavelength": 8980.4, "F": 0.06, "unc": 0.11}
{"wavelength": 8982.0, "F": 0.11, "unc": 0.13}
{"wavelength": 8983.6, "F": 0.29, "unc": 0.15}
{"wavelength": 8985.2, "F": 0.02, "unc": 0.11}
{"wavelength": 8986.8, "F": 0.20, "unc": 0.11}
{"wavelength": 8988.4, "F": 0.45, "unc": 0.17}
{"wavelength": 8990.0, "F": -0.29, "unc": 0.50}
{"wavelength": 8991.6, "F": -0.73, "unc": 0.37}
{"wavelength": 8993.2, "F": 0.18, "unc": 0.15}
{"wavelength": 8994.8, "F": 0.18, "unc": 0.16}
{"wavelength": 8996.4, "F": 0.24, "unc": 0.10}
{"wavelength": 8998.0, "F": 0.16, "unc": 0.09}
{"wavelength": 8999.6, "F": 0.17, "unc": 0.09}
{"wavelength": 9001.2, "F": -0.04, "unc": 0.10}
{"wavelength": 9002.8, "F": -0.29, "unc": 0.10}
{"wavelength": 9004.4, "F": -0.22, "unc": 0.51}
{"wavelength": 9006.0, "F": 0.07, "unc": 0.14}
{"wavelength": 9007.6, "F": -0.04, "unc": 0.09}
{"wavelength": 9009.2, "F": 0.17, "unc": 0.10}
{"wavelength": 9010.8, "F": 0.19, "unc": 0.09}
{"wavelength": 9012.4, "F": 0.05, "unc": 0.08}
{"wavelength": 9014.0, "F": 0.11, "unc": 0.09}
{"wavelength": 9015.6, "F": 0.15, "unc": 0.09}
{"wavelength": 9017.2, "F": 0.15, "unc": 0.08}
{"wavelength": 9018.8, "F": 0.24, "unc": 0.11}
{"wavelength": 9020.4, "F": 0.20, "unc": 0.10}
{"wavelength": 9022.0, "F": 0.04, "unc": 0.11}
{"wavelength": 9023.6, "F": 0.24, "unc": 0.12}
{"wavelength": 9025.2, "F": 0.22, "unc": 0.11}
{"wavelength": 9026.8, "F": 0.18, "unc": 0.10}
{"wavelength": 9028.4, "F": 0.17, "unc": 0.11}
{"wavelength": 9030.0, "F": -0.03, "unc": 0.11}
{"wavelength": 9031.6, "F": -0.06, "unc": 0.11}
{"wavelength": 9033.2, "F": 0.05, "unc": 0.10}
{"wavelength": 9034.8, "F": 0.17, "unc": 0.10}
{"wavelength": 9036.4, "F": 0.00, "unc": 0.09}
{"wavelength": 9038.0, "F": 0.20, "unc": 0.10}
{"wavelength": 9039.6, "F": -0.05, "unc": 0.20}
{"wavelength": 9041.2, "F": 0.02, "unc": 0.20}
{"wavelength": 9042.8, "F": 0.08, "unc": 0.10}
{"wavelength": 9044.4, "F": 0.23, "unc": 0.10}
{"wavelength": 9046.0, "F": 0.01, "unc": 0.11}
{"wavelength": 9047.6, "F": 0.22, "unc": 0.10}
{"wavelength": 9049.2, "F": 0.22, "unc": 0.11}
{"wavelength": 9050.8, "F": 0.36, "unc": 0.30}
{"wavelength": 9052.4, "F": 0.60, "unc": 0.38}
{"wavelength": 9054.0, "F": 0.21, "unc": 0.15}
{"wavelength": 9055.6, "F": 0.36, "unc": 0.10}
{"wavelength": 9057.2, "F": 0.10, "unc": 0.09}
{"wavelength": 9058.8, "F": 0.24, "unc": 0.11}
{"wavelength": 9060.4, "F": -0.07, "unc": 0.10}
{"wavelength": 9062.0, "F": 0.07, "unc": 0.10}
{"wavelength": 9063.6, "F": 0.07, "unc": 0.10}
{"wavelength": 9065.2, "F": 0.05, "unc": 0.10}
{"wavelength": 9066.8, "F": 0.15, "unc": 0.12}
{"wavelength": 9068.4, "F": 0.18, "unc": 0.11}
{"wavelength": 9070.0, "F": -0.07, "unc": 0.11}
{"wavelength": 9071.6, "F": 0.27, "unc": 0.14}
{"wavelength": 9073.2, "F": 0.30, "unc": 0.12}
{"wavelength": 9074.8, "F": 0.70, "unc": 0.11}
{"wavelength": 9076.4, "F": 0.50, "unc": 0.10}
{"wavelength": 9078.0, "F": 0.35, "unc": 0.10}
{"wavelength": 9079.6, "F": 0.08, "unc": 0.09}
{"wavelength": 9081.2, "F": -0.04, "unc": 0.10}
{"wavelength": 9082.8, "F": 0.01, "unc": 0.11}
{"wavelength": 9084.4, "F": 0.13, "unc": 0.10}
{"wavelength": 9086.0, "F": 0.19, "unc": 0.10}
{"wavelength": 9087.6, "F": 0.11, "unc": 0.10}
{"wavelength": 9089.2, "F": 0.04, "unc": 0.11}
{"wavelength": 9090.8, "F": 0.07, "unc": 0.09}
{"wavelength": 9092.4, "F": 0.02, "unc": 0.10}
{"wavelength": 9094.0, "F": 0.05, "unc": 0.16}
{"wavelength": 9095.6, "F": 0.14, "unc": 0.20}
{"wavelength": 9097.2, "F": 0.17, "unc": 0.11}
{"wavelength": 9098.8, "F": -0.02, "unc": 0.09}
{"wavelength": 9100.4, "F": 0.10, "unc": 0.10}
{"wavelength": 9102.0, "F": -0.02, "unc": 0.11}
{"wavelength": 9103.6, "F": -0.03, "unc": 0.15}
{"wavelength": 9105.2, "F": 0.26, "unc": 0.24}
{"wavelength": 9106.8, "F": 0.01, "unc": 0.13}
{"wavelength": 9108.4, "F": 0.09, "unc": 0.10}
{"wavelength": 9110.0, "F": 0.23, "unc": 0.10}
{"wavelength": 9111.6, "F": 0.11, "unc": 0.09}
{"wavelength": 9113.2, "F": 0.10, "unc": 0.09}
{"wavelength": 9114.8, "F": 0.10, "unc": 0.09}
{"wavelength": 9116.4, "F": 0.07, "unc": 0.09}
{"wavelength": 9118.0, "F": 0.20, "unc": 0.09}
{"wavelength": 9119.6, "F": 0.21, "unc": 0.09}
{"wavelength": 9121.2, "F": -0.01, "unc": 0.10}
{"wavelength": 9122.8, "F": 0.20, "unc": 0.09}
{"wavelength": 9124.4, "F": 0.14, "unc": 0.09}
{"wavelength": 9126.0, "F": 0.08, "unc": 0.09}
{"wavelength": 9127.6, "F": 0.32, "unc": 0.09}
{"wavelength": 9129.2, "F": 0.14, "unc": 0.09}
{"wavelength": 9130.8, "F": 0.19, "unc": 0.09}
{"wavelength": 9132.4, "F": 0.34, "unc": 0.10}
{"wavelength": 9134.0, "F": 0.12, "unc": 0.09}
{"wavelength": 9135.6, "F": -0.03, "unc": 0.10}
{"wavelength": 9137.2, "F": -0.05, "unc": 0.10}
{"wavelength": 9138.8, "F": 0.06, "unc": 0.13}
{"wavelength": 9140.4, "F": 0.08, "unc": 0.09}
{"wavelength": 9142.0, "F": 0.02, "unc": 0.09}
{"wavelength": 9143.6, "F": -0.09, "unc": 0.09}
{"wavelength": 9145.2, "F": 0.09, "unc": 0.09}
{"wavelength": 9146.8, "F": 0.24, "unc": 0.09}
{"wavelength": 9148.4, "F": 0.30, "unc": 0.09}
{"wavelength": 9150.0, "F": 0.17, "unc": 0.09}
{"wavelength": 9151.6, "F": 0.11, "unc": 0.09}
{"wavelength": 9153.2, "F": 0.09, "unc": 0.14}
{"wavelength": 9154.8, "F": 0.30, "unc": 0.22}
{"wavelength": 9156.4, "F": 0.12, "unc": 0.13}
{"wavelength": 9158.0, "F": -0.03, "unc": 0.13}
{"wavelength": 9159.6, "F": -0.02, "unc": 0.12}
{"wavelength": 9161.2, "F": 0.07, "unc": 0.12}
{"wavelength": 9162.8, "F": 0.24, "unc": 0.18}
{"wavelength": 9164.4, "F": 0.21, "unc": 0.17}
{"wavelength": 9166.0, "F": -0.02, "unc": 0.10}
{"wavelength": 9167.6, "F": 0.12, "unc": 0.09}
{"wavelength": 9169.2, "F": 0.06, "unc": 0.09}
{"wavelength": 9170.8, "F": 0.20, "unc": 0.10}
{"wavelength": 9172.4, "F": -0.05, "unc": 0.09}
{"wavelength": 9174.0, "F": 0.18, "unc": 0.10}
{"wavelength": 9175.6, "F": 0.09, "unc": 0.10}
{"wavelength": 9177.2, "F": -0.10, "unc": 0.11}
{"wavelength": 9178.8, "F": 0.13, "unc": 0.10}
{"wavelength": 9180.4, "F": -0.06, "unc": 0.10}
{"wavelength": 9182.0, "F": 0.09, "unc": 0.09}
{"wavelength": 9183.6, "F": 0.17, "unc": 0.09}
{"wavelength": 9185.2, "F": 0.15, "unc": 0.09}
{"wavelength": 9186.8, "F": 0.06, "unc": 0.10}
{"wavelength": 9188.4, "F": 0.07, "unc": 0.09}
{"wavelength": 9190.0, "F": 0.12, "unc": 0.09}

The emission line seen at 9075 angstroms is [O III]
